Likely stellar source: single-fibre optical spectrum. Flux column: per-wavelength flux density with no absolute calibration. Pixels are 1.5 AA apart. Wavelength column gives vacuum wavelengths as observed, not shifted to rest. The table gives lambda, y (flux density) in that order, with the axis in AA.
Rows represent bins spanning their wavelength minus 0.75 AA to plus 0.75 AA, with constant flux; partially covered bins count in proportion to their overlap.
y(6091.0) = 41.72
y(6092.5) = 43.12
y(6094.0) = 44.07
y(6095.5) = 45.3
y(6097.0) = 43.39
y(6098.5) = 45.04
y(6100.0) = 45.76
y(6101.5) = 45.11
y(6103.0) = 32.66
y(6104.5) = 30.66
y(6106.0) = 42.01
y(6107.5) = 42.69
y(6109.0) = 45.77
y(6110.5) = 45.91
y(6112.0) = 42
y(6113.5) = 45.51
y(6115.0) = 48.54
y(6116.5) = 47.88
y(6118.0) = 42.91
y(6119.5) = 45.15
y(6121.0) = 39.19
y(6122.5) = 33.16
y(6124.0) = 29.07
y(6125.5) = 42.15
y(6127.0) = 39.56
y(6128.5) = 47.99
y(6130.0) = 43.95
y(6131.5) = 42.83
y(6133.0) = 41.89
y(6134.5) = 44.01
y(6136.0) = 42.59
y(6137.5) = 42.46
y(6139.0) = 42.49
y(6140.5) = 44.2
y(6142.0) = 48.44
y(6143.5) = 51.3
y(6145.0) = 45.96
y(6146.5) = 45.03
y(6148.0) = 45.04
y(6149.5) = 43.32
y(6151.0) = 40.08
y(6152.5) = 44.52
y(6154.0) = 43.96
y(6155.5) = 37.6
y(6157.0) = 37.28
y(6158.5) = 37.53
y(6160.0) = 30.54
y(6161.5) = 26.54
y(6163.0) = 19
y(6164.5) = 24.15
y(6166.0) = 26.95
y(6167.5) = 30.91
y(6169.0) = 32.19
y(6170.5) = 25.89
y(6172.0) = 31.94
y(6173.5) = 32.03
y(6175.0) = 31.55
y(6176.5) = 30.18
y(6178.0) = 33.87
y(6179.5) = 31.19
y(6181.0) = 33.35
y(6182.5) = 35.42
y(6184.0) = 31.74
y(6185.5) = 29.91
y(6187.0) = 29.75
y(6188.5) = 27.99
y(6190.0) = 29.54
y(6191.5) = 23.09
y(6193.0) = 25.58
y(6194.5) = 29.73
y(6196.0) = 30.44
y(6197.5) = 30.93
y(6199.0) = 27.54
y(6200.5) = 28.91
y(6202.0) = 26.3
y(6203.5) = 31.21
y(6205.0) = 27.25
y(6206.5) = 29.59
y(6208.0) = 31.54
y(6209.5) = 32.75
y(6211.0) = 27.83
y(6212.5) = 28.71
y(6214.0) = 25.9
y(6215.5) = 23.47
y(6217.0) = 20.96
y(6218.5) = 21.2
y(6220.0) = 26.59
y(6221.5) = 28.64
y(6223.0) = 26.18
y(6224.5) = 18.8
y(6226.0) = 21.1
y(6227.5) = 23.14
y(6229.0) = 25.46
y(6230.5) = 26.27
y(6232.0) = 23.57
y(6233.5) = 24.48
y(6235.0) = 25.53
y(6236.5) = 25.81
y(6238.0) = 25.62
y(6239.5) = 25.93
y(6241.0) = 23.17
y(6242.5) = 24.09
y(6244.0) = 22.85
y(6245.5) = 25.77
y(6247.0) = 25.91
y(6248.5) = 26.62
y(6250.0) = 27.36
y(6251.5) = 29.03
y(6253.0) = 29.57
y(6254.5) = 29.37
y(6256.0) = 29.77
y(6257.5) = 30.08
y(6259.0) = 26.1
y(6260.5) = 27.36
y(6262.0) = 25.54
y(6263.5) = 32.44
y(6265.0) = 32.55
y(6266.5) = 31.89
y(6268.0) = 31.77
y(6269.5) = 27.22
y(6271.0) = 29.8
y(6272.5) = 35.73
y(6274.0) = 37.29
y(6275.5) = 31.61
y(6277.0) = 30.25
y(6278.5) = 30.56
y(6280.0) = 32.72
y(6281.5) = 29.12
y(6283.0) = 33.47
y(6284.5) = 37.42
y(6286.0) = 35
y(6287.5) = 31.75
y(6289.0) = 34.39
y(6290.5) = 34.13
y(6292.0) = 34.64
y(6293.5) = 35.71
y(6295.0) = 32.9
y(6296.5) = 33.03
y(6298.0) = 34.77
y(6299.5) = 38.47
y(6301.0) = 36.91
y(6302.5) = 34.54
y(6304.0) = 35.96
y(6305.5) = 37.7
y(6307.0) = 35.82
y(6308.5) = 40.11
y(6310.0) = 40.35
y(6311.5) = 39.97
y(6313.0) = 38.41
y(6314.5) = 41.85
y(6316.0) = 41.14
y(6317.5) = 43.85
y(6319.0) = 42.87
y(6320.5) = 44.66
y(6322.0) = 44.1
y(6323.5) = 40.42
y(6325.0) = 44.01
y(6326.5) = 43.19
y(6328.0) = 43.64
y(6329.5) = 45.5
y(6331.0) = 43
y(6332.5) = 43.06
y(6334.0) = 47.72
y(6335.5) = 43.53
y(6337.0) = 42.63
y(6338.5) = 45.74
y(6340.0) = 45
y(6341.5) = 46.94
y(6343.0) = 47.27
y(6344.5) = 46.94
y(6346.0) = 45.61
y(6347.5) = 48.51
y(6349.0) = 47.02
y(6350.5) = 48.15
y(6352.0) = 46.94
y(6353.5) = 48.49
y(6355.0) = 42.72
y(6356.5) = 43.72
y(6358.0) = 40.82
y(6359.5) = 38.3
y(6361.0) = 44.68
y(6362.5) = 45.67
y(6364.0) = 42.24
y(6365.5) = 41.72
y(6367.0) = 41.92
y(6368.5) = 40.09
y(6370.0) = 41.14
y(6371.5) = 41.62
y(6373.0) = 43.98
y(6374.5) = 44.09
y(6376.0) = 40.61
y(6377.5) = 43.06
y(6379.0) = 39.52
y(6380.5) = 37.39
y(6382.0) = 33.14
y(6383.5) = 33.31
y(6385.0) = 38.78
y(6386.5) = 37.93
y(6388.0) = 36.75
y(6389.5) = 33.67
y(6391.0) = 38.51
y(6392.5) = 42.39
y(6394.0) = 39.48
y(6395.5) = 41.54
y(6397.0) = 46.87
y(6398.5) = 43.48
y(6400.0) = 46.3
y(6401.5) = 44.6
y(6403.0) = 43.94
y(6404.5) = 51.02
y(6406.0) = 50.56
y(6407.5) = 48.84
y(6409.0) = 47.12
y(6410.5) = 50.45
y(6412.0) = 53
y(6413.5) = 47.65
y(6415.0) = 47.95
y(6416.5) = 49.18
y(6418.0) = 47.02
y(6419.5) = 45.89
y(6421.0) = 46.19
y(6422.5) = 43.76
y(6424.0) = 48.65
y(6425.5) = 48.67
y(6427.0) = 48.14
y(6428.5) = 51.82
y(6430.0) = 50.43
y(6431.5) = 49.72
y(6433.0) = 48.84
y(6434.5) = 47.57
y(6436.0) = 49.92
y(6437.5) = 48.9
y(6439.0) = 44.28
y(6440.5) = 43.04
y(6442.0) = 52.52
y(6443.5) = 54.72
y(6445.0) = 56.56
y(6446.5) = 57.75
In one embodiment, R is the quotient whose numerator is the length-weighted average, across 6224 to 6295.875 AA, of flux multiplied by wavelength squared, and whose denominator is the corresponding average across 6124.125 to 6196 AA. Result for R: 0.8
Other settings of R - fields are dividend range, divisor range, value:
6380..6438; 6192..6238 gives 1.81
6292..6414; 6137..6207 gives 1.33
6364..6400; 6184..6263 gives 1.58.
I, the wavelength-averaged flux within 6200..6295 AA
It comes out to 28.5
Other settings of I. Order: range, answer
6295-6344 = 41.3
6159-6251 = 27.4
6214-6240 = 24.3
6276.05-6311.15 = 34.8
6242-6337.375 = 35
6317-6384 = 43.3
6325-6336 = 44.2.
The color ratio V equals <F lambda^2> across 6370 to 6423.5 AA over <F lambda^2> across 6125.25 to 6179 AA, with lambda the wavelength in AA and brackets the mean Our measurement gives 1.24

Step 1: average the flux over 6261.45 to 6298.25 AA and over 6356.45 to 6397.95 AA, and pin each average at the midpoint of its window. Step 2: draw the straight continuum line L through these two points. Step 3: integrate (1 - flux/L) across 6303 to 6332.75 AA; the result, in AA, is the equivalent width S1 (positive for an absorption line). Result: -4.7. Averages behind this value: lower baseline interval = 32.6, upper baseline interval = 40.4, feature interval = 41.4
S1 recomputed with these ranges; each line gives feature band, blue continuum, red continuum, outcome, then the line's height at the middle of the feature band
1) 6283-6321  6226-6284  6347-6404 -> -4.18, 33.6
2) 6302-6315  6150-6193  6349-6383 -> 0.29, 39.2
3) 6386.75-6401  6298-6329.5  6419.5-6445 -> 1.58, 46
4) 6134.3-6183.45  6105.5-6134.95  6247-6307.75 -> 4.34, 40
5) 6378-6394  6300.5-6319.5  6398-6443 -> 2.80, 45.3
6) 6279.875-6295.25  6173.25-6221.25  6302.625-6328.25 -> 1.71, 38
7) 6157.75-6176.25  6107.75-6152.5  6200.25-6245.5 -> 3.66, 36.4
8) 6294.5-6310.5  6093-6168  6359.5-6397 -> 1.57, 40.4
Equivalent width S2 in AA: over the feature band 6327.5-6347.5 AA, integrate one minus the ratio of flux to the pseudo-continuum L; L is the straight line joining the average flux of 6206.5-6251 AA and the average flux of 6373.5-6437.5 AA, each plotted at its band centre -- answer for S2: -4.3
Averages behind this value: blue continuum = 25.4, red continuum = 44.8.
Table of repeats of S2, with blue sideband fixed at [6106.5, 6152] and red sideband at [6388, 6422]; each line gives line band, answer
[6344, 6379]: 1.1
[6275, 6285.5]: 2.9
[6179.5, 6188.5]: 2.5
